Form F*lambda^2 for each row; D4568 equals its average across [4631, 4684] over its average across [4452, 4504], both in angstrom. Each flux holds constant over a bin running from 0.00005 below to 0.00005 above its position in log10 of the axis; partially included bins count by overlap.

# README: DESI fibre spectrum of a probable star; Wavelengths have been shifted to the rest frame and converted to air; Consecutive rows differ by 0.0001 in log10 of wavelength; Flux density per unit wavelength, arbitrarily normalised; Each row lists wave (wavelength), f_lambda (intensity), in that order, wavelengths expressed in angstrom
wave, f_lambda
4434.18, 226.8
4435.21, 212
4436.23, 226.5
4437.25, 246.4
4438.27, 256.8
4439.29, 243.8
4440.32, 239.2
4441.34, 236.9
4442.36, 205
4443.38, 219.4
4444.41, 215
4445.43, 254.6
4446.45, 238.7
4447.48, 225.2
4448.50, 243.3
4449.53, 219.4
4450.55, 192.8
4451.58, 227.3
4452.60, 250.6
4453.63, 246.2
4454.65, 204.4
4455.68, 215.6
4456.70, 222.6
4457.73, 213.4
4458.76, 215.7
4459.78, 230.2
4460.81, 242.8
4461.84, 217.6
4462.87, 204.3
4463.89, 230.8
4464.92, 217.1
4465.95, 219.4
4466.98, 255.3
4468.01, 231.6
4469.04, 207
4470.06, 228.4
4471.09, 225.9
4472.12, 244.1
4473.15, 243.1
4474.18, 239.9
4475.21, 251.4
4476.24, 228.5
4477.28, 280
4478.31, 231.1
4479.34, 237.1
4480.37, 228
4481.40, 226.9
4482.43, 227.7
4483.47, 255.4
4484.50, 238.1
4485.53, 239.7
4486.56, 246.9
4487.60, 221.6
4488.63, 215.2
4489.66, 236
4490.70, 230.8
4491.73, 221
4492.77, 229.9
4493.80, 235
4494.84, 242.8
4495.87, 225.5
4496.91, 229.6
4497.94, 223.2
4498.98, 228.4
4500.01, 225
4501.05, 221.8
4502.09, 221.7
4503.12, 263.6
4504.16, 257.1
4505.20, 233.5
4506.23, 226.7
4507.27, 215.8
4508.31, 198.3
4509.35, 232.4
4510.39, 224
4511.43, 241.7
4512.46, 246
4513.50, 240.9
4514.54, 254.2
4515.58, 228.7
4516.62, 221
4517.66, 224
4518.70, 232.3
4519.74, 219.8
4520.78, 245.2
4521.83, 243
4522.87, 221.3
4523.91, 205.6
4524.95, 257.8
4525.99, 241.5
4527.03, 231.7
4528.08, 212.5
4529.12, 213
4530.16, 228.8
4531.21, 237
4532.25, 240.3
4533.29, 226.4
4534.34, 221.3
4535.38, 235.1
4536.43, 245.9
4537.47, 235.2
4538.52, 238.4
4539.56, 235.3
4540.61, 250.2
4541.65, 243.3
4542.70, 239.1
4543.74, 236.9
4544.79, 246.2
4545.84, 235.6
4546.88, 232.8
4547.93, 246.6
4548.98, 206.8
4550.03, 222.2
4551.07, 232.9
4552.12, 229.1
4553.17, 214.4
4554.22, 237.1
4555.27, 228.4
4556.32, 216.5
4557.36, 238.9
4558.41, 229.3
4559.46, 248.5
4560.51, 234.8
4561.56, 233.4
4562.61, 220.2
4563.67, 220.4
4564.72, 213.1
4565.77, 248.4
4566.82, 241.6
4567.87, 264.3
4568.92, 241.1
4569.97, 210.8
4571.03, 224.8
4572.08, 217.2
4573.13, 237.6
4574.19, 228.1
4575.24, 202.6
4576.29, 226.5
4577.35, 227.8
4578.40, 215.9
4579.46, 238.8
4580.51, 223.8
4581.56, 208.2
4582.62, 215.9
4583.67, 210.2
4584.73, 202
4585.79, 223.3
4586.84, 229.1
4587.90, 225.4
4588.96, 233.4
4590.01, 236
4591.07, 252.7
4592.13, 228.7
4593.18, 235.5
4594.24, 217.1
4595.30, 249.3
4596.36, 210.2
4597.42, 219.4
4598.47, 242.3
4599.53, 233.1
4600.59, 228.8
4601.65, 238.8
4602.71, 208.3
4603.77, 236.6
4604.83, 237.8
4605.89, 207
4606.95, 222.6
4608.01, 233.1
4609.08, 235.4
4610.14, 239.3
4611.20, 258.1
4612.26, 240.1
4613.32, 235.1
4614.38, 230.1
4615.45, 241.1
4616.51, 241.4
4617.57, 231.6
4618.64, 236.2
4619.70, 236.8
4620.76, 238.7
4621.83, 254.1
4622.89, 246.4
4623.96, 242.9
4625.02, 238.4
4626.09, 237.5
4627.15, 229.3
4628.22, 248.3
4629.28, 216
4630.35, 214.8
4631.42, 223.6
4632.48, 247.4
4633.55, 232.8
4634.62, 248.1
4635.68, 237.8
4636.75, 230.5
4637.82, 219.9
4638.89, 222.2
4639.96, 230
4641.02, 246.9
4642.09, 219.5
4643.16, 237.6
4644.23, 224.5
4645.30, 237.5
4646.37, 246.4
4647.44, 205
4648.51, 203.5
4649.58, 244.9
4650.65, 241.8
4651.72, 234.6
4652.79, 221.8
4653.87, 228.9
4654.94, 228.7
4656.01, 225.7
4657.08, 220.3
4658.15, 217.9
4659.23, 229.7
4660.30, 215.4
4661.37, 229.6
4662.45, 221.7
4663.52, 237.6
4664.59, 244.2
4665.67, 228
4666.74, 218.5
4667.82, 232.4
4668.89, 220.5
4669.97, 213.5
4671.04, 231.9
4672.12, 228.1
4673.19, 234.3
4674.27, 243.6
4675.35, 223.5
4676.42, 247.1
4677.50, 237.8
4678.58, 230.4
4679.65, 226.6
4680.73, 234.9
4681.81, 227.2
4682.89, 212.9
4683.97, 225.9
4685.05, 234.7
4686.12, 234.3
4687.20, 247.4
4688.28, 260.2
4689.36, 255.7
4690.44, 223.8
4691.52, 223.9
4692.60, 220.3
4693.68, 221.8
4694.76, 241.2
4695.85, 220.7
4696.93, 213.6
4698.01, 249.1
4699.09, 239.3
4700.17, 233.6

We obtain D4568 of 1.07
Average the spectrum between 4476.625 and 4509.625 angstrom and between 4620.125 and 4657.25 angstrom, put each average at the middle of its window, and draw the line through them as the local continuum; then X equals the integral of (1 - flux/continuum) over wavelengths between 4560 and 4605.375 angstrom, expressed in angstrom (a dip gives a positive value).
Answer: 0.9 angstrom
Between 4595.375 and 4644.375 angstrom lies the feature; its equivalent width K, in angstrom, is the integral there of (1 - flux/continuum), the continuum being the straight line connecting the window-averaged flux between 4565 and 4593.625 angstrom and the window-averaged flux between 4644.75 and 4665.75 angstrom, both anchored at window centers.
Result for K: -1.2 angstrom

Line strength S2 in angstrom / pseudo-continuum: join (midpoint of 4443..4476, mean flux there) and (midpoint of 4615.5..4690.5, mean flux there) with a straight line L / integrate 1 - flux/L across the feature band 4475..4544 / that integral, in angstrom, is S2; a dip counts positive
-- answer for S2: -1.3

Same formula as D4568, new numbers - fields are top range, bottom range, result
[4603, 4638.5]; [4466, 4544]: 1.06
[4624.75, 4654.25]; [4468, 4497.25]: 1.06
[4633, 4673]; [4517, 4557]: 1.04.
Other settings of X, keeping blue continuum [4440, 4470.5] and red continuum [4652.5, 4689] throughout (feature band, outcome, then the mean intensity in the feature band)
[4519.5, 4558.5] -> -0.8 angstrom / 232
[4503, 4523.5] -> -0.5 angstrom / 233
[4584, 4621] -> -0.5 angstrom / 232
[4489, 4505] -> -0.4 angstrom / 233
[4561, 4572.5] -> -0.1 angstrom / 231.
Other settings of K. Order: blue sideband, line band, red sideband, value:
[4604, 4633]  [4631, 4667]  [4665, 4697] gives 0.57 angstrom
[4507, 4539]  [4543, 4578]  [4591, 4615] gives 0.18 angstrom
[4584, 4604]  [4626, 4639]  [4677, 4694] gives -0.07 angstrom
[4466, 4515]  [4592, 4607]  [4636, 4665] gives 0.15 angstrom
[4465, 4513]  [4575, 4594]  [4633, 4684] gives 0.54 angstrom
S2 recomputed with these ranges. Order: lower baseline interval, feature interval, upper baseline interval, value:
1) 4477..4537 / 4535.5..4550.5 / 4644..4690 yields -0.31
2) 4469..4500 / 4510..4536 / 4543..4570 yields 0.17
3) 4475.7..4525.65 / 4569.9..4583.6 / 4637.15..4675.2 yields 0.55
